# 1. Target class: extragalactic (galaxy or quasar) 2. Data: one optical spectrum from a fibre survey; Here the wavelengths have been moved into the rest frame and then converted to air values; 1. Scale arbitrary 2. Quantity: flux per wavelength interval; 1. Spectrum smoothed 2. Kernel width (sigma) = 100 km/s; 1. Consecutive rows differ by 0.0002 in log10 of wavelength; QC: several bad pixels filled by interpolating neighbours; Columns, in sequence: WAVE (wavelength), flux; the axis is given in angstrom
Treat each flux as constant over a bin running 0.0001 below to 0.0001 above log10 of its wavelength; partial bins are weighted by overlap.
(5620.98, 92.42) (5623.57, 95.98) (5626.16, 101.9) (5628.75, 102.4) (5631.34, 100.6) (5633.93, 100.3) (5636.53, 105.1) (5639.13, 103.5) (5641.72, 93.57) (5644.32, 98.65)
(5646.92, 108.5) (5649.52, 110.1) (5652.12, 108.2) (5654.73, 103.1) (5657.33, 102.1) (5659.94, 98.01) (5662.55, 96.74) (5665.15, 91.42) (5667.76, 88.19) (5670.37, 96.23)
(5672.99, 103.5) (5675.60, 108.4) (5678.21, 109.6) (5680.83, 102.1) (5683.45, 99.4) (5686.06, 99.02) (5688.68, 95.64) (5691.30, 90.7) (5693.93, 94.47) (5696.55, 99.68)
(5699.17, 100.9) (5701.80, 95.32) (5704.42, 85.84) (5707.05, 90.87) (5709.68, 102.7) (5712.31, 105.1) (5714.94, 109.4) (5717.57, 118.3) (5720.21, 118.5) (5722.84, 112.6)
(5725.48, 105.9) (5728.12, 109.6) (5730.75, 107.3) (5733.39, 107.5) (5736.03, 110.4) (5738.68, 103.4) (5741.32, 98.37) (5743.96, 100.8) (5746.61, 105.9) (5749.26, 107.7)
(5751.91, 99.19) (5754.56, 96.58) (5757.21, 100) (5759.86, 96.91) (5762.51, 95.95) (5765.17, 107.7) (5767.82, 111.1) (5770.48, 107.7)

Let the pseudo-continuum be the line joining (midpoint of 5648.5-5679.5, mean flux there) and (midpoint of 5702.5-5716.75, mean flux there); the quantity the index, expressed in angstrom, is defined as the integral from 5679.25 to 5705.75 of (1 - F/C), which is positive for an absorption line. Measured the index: 1.0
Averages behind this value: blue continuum 101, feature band 96.4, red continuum 99.4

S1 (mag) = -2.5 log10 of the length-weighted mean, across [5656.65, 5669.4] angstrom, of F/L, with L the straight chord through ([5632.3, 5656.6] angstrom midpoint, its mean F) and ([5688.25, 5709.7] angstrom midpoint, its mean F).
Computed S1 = 0.06 mag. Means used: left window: 103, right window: 94.6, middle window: 95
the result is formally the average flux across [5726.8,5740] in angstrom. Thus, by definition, 108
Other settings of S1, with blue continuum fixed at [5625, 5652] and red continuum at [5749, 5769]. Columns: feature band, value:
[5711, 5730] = -0.095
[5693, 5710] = 0.075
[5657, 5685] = 0.031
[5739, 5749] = -0.009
